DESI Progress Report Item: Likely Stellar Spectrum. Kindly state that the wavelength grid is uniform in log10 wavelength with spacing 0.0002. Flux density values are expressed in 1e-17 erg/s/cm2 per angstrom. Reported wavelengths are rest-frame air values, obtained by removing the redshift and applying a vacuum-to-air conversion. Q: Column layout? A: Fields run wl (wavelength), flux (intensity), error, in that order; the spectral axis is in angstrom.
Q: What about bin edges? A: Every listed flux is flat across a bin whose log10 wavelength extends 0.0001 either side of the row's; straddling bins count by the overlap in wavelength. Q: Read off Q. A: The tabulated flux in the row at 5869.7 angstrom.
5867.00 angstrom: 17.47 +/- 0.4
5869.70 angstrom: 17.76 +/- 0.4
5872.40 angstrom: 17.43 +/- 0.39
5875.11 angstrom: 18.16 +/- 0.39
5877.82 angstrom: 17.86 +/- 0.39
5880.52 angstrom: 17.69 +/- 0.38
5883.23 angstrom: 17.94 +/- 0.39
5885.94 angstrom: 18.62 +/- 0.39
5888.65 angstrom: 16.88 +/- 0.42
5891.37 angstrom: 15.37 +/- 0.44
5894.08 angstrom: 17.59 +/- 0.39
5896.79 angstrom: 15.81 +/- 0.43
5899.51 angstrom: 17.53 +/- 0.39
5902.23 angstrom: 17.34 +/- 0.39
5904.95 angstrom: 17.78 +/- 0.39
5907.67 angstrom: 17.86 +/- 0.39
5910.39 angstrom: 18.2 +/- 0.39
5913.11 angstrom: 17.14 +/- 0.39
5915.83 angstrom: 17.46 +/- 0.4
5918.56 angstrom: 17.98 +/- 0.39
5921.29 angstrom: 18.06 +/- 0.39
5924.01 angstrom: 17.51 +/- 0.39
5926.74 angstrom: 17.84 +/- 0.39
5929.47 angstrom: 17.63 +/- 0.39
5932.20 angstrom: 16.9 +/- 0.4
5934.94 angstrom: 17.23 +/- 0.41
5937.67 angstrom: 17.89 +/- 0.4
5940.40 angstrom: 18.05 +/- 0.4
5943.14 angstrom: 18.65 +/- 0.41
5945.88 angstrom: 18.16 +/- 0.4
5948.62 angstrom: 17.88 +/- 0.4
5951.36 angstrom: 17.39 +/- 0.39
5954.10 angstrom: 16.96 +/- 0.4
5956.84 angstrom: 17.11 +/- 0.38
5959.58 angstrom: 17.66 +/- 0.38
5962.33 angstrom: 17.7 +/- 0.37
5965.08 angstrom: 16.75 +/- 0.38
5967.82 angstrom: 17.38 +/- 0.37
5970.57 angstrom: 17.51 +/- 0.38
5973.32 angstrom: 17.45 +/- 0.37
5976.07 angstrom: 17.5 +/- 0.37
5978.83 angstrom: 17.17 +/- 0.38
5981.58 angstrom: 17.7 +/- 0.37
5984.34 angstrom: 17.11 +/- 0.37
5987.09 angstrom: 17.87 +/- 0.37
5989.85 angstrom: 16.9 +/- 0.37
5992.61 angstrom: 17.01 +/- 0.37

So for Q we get 17.76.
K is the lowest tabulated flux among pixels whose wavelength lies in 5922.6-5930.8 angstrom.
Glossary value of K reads 17.51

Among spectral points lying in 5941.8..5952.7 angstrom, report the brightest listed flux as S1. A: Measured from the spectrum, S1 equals 18.65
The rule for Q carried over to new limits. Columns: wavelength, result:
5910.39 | 18.2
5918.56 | 17.98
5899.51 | 17.53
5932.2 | 16.9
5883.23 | 17.94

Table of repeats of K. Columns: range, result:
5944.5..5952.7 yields 17.39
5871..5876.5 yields 17.43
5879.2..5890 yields 16.88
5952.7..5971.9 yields 16.75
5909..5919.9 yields 17.14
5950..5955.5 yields 16.96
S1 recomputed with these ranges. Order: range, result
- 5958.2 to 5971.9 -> 17.7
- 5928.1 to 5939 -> 17.89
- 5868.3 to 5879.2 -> 18.16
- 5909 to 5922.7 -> 18.2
